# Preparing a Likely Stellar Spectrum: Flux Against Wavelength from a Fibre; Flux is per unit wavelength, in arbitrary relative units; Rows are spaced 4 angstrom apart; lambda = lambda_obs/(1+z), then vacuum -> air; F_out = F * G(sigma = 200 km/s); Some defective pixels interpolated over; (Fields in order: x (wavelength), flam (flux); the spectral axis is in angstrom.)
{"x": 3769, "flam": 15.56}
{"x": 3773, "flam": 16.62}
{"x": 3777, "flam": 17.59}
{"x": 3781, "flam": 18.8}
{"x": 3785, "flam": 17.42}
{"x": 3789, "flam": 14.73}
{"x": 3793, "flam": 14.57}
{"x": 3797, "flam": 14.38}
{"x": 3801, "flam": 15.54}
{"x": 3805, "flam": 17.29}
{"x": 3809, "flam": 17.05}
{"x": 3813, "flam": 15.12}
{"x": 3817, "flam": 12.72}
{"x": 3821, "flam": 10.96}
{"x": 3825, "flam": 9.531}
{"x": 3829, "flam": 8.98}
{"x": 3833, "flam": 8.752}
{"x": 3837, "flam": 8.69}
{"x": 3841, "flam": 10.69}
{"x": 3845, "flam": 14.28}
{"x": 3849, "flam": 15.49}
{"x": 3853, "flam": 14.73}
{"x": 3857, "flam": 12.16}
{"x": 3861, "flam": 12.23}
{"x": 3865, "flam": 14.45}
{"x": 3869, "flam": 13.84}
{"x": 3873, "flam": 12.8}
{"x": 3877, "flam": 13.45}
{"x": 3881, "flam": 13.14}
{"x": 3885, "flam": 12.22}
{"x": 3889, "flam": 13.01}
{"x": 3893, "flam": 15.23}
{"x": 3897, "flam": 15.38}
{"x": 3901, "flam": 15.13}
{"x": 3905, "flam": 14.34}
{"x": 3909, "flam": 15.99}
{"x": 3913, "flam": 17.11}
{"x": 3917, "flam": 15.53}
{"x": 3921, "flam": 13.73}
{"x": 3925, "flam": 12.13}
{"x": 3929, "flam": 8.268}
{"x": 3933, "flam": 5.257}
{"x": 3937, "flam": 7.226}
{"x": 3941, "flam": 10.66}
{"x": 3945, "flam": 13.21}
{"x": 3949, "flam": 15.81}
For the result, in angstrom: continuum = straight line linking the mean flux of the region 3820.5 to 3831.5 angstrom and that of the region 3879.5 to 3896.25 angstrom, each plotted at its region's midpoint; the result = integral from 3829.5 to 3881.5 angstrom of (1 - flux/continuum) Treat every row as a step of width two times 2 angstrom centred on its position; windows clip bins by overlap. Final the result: -4.7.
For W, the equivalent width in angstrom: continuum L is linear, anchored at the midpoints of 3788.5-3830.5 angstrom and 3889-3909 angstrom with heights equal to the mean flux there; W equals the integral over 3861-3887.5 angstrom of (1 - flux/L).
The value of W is 2.5 angstrom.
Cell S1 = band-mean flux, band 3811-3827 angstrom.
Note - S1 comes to 12.1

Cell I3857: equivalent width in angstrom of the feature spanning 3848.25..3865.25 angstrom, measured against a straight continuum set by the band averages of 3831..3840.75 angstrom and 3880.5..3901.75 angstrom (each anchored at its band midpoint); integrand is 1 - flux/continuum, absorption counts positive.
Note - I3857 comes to -4.3 angstrom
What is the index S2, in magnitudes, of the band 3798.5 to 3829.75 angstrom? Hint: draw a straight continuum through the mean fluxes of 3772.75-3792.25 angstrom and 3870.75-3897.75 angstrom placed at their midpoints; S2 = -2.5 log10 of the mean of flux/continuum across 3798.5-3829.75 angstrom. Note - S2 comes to 0.171 mag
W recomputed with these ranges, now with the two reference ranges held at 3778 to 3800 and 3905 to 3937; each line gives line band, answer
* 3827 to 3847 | 5.98 angstrom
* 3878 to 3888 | 0.46 angstrom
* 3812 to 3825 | 2.55 angstrom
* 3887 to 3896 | -0.75 angstrom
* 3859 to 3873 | 0.48 angstrom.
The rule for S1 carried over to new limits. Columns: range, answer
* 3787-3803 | 14.8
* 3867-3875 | 13.3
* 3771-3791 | 17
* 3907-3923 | 15.6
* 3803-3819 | 15.5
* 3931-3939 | 6.24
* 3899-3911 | 15.2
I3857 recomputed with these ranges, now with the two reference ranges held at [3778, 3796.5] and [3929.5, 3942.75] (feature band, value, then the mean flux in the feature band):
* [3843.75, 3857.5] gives -1.9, 14.4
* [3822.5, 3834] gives 3.9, 9.2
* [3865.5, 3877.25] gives -2.1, 13.5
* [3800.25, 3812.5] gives -1.1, 16.6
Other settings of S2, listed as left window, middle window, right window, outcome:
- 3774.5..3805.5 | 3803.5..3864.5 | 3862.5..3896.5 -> 0.19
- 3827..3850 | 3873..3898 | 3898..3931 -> -0.06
